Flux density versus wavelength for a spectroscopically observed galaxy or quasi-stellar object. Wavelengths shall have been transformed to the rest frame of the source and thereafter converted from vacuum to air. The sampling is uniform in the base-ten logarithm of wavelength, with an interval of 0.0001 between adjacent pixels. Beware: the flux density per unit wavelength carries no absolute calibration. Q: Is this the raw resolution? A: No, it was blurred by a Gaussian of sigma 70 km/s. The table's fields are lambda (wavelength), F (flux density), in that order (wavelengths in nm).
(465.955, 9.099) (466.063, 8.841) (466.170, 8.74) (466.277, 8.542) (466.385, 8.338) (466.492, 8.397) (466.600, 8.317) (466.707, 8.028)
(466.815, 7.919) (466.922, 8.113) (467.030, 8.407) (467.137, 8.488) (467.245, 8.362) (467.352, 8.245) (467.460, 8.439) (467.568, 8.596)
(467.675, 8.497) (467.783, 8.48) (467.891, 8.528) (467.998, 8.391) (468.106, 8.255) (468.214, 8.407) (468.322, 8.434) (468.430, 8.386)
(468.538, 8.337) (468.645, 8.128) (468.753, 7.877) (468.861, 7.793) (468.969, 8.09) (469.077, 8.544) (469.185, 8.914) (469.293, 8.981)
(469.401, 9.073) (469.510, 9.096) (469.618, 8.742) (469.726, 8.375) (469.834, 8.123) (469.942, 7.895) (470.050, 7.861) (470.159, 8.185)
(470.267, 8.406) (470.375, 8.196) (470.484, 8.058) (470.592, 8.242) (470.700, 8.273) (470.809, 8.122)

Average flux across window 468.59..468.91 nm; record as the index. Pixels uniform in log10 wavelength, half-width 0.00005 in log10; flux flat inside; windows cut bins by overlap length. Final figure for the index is 7.96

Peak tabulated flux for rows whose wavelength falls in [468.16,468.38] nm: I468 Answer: 8.434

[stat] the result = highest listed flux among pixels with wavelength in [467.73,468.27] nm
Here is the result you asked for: 8.528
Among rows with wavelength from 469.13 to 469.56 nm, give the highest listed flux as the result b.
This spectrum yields 9.096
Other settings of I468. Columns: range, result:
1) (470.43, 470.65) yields 8.242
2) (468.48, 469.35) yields 8.981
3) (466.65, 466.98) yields 8.113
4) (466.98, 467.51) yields 8.488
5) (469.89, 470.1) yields 7.895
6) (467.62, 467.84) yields 8.497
